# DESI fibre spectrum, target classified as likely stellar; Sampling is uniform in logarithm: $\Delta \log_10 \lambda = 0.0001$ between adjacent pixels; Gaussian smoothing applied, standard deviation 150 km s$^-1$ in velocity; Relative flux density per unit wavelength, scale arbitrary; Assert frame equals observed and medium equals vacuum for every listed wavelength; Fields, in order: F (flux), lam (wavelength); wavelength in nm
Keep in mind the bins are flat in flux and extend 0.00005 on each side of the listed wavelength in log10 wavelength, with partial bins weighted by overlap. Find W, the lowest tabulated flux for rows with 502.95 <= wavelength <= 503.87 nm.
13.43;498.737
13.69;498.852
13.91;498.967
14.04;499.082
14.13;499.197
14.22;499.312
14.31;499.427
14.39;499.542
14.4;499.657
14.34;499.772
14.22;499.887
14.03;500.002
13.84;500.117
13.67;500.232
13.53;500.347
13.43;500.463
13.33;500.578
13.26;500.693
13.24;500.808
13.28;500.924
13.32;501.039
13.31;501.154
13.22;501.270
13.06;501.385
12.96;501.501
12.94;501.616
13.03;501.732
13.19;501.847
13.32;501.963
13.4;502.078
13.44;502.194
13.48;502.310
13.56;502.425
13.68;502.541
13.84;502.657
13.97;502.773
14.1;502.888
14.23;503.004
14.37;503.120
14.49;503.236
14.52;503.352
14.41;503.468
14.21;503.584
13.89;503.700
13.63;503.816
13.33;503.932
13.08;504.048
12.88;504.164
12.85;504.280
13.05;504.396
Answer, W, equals 13.63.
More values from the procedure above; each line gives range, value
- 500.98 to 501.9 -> 12.94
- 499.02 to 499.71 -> 14.04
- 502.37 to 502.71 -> 13.56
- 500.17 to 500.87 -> 13.24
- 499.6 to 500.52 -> 13.43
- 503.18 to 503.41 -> 14.49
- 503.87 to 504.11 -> 13.08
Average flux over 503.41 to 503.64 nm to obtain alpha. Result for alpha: 14.3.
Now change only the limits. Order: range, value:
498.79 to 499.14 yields 13.9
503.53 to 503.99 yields 13.8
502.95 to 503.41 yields 14.4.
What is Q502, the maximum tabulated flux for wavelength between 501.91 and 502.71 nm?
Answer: 13.84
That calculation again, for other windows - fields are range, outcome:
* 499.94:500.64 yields 14.03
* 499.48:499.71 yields 14.4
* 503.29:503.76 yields 14.52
